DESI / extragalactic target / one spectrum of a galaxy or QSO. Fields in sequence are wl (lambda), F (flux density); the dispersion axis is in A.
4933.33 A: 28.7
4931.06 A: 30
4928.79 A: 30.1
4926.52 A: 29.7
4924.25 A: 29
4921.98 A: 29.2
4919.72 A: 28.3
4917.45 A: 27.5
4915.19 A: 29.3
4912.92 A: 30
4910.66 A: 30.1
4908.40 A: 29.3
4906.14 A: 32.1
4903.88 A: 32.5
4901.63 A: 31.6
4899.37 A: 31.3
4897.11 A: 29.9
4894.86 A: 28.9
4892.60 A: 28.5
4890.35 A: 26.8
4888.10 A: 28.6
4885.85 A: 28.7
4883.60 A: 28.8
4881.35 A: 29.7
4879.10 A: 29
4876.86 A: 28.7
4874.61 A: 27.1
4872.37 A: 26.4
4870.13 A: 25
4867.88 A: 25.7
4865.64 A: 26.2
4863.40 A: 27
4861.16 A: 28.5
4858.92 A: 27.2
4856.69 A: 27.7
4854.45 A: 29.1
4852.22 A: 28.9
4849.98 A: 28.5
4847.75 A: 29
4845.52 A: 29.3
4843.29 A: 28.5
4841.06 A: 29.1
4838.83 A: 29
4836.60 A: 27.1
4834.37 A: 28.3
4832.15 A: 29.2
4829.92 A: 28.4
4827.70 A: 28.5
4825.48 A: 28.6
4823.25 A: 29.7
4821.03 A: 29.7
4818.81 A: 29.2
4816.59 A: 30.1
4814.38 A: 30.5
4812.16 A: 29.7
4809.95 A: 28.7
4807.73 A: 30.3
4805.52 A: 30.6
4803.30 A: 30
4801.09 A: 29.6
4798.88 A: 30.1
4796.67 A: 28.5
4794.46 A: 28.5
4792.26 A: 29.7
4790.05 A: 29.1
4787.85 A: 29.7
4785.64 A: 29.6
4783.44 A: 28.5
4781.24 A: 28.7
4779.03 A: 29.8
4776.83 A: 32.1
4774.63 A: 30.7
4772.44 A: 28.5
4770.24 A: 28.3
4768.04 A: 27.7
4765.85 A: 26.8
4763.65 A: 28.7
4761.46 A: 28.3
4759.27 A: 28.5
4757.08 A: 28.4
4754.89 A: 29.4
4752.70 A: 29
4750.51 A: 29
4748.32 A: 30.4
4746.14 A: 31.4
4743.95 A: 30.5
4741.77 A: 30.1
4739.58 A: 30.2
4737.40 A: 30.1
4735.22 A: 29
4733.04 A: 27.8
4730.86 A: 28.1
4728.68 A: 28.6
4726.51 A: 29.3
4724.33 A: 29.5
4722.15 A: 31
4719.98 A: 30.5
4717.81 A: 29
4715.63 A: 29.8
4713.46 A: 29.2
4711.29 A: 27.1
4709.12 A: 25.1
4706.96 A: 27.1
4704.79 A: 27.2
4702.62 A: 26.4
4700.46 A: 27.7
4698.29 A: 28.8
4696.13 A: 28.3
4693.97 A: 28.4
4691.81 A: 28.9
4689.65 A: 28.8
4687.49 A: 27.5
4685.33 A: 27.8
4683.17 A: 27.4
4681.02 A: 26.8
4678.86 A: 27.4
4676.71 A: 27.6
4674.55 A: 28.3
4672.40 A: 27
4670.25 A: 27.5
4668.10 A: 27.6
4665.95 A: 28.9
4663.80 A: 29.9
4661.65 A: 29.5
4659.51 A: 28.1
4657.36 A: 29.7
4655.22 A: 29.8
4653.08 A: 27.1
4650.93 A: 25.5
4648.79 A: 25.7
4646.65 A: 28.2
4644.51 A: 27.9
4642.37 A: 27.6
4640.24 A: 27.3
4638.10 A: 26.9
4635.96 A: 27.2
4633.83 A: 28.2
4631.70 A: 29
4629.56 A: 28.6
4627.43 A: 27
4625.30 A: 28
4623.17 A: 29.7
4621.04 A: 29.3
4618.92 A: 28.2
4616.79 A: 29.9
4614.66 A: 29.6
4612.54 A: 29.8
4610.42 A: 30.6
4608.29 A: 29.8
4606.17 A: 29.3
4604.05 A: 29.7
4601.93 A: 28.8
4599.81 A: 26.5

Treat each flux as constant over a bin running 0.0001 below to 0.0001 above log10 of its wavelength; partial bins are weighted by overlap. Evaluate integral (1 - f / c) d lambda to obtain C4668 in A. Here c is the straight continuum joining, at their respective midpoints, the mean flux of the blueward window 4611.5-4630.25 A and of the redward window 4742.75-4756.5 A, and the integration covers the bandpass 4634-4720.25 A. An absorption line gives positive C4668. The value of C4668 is 4.3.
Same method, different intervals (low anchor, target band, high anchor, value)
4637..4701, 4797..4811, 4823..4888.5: -0.9 A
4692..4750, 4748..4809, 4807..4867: -0.9 A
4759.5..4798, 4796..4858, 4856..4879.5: -2.6 A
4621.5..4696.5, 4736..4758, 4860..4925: -1.2 A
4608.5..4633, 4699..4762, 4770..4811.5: 1.1 A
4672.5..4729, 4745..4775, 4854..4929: -0.6 A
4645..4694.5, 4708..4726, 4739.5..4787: -0.2 A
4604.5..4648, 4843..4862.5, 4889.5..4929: 0.6 A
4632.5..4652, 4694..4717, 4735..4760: 0.8 A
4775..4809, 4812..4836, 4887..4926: 0.4 A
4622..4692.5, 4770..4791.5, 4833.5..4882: -1.2 A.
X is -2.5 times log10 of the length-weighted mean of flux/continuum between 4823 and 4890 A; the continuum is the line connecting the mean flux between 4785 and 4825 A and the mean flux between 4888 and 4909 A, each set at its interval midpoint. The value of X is 0.06 mag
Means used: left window 29.6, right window 30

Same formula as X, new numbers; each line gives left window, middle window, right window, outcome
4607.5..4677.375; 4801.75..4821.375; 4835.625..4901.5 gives -0.06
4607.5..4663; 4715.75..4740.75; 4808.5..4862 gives -0.03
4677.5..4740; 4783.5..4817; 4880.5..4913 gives -0.02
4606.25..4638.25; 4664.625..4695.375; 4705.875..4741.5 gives 0.04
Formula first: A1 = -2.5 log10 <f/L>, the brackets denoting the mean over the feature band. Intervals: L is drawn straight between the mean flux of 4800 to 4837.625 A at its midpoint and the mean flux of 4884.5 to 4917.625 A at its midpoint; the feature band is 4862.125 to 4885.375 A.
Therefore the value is 0.08 mag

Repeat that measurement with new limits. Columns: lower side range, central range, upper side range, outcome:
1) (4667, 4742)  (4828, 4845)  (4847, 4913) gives 0.00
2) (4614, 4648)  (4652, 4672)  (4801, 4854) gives -0.01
